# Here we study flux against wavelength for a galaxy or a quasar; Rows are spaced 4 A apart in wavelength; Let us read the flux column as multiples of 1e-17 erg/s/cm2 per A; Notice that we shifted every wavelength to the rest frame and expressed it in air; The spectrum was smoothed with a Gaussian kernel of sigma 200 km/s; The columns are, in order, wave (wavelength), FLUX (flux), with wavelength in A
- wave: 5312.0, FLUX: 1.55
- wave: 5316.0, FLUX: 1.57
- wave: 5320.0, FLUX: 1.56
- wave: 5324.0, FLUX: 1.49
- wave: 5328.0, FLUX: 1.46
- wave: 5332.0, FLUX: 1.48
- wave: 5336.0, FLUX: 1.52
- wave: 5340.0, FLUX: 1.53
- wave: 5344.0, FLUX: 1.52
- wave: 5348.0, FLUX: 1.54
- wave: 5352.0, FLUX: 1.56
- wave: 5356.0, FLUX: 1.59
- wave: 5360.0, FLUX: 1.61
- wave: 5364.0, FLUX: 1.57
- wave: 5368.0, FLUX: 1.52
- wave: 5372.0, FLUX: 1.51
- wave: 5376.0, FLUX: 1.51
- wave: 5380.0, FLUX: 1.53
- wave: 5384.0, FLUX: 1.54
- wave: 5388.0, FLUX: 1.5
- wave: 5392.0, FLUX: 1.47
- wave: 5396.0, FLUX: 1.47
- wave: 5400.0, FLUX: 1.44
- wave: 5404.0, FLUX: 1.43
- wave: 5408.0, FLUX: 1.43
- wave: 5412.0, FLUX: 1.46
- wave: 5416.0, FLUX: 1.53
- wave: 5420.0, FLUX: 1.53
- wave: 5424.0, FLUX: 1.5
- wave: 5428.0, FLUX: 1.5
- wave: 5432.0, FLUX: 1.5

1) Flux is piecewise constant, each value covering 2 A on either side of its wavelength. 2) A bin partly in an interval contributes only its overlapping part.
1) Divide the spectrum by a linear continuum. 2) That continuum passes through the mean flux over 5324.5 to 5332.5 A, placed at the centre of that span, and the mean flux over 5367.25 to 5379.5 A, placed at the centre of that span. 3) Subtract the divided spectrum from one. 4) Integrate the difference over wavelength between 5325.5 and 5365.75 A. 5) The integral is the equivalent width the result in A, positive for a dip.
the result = -1.32 A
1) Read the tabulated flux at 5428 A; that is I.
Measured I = 1.5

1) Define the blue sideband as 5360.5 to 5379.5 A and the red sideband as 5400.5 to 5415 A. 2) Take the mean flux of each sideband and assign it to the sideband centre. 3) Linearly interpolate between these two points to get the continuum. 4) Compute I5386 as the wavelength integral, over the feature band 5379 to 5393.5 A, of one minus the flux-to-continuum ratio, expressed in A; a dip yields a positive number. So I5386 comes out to -0.1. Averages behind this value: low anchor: 1.53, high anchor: 1.45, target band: 1.51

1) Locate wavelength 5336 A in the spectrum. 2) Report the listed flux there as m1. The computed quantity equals 1.52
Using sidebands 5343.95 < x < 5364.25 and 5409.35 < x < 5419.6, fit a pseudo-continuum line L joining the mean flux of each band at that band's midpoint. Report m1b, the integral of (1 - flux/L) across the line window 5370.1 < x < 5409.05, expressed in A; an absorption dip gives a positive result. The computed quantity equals 1.08 A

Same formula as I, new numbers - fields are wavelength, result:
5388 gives 1.5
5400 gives 1.44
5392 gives 1.47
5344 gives 1.52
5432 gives 1.5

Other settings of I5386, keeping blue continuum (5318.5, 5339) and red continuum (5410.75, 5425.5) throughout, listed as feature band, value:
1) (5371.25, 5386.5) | -0.18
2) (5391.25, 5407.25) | 0.60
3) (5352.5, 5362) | -0.57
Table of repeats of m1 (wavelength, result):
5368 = 1.52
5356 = 1.59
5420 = 1.53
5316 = 1.57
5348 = 1.54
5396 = 1.47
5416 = 1.53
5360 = 1.61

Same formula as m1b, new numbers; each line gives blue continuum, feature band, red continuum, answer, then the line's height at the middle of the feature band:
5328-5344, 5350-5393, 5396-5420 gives -1.5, 1.49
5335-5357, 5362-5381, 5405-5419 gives -0.1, 1.52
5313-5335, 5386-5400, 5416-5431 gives 0.4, 1.51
